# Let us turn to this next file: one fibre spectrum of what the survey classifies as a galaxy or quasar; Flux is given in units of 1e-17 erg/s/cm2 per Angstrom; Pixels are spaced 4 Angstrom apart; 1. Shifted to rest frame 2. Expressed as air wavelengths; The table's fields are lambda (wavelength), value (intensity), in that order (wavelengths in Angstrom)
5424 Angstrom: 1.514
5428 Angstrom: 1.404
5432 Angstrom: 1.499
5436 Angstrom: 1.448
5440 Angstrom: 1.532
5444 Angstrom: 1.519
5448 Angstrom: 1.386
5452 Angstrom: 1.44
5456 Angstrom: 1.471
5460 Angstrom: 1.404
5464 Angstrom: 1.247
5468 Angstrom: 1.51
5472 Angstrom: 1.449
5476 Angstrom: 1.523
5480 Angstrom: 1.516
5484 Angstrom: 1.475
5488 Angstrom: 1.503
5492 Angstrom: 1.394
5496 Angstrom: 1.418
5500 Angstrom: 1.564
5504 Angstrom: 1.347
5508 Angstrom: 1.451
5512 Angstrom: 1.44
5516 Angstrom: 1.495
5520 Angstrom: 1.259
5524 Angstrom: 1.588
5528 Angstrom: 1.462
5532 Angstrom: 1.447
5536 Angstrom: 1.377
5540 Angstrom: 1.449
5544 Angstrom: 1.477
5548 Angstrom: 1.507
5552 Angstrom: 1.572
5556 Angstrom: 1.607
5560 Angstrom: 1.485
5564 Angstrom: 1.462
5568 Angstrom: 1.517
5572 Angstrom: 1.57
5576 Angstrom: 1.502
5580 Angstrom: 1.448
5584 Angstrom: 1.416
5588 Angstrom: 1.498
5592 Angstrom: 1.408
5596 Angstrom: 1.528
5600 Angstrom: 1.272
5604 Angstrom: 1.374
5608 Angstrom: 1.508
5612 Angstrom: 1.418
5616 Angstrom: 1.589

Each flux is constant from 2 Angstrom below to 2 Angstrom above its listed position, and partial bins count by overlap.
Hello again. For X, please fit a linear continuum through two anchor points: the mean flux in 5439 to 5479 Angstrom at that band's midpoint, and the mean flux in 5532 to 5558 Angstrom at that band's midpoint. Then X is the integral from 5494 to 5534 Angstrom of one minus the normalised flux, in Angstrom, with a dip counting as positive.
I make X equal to 0.8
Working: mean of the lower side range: 1.45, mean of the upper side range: 1.49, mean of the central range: 1.45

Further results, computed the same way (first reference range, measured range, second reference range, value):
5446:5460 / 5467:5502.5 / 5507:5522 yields -1.6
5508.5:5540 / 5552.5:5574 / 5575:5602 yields -1.4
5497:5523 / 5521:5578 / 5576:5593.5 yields -2.2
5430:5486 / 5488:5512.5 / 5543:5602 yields 0.5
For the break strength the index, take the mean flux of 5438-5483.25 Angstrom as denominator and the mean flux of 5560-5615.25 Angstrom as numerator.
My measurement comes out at 1.0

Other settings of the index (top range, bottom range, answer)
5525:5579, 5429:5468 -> 1.04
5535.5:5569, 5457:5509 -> 1.04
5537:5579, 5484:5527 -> 1.04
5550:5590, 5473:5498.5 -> 1.02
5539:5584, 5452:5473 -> 1.06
